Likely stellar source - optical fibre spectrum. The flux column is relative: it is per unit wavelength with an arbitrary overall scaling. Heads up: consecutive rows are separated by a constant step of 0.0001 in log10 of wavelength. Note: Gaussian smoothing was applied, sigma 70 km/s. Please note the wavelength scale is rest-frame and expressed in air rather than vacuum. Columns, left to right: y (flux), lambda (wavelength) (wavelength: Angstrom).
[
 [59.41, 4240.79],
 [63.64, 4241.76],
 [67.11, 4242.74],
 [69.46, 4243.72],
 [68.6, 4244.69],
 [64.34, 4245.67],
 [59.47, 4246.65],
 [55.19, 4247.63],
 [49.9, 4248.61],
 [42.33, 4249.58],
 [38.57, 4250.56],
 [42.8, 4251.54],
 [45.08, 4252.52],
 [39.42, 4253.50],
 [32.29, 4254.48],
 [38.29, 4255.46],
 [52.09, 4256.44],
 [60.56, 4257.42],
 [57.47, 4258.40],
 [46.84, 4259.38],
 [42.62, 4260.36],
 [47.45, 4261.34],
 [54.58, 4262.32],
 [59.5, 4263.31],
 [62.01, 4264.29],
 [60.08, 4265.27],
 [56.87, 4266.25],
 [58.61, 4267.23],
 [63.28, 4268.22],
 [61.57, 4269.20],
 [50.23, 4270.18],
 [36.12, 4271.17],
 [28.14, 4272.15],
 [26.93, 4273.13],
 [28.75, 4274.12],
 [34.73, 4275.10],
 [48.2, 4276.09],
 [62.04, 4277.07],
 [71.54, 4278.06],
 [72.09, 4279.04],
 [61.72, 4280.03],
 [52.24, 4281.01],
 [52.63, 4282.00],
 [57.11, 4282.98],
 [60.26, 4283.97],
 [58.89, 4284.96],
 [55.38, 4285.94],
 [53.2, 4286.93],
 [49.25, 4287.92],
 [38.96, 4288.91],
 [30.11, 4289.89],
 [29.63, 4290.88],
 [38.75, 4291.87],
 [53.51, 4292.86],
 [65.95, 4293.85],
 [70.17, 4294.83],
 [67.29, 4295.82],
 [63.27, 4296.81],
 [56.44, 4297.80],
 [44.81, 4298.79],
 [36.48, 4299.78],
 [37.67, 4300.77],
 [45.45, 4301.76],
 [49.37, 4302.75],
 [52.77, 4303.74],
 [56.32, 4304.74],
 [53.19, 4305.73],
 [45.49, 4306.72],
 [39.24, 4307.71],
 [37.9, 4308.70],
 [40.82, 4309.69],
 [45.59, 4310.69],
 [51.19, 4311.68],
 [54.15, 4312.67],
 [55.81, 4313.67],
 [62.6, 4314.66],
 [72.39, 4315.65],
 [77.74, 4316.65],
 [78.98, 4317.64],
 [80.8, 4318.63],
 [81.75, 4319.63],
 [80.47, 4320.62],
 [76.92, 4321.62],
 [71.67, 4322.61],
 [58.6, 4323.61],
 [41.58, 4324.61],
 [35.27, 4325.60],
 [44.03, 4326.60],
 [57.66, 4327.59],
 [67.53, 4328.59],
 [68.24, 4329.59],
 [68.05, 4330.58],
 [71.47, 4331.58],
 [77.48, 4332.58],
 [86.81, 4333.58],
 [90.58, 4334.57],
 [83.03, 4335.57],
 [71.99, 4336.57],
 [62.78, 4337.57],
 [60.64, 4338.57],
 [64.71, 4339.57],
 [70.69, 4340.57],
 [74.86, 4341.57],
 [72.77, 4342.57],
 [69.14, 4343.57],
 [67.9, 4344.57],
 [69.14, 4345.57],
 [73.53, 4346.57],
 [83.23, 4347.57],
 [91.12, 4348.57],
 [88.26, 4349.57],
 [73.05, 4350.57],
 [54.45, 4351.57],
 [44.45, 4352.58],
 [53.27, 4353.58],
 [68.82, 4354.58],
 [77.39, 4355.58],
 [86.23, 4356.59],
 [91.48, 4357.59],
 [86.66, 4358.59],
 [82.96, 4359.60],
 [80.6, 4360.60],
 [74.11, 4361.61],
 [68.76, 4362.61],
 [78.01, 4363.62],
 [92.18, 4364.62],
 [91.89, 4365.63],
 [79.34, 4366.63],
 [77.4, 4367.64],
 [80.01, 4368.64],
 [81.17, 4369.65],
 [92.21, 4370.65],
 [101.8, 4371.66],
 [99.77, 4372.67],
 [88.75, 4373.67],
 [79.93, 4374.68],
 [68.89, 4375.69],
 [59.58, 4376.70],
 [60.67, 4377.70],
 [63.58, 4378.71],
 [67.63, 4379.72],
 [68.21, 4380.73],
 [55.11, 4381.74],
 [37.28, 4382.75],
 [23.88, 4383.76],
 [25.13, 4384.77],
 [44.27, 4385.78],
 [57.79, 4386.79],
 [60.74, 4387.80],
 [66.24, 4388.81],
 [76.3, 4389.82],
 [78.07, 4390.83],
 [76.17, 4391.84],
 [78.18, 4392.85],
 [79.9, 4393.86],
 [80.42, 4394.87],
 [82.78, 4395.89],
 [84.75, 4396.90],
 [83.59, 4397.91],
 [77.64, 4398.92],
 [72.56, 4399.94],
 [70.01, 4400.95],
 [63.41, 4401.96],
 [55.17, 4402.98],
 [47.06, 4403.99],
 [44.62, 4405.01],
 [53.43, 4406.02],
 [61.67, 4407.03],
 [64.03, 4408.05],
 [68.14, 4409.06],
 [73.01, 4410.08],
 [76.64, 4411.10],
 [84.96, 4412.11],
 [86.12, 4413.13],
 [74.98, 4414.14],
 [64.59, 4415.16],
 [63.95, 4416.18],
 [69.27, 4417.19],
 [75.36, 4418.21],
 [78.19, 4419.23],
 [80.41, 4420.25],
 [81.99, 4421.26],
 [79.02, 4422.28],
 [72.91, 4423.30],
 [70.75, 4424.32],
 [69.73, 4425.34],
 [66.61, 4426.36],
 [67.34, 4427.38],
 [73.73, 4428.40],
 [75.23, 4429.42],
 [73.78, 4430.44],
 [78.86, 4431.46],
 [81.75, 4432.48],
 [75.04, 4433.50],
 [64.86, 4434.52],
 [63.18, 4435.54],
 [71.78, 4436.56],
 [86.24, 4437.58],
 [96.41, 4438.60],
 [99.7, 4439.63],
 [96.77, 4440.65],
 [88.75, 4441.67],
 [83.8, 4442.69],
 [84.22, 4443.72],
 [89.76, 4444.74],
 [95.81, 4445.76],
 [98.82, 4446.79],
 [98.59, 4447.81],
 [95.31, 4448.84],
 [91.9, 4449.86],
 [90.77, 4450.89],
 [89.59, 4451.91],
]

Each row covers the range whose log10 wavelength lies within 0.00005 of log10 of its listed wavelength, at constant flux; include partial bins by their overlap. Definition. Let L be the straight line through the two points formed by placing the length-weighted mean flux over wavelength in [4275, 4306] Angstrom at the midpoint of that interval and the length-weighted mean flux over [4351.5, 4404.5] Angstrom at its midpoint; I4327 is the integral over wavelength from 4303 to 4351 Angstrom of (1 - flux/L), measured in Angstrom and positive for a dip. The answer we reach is -4.0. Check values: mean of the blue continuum 52.7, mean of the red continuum 71.4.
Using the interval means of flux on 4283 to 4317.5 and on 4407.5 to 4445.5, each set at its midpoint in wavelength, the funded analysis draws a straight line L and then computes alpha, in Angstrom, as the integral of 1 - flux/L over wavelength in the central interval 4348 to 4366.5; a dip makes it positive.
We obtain -3.98 Angstrom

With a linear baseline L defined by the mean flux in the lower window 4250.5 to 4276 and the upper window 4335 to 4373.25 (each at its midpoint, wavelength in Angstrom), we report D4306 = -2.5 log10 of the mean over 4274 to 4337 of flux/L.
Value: 0.06 mag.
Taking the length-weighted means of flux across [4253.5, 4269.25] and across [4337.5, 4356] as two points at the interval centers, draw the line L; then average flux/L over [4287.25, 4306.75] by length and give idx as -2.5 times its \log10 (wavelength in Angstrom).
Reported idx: 0.21 mag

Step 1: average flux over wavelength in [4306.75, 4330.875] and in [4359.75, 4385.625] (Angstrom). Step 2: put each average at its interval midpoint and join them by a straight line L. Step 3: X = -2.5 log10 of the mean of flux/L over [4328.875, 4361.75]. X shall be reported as -0.13 mag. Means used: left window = 60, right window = 71.6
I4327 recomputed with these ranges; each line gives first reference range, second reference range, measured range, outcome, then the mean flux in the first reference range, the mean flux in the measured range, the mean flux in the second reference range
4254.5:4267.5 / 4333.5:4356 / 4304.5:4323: 1.0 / 52.8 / 61.3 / 71.6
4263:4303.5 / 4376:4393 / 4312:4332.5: -4.3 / 51.4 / 65.4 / 58.5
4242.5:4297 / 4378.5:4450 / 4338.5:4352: -2.2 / 51.9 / 72.9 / 72.8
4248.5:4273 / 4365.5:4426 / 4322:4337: -1.6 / 48.7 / 66.3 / 70.4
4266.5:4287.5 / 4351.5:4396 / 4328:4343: -2.1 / 52.1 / 72.7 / 71.7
